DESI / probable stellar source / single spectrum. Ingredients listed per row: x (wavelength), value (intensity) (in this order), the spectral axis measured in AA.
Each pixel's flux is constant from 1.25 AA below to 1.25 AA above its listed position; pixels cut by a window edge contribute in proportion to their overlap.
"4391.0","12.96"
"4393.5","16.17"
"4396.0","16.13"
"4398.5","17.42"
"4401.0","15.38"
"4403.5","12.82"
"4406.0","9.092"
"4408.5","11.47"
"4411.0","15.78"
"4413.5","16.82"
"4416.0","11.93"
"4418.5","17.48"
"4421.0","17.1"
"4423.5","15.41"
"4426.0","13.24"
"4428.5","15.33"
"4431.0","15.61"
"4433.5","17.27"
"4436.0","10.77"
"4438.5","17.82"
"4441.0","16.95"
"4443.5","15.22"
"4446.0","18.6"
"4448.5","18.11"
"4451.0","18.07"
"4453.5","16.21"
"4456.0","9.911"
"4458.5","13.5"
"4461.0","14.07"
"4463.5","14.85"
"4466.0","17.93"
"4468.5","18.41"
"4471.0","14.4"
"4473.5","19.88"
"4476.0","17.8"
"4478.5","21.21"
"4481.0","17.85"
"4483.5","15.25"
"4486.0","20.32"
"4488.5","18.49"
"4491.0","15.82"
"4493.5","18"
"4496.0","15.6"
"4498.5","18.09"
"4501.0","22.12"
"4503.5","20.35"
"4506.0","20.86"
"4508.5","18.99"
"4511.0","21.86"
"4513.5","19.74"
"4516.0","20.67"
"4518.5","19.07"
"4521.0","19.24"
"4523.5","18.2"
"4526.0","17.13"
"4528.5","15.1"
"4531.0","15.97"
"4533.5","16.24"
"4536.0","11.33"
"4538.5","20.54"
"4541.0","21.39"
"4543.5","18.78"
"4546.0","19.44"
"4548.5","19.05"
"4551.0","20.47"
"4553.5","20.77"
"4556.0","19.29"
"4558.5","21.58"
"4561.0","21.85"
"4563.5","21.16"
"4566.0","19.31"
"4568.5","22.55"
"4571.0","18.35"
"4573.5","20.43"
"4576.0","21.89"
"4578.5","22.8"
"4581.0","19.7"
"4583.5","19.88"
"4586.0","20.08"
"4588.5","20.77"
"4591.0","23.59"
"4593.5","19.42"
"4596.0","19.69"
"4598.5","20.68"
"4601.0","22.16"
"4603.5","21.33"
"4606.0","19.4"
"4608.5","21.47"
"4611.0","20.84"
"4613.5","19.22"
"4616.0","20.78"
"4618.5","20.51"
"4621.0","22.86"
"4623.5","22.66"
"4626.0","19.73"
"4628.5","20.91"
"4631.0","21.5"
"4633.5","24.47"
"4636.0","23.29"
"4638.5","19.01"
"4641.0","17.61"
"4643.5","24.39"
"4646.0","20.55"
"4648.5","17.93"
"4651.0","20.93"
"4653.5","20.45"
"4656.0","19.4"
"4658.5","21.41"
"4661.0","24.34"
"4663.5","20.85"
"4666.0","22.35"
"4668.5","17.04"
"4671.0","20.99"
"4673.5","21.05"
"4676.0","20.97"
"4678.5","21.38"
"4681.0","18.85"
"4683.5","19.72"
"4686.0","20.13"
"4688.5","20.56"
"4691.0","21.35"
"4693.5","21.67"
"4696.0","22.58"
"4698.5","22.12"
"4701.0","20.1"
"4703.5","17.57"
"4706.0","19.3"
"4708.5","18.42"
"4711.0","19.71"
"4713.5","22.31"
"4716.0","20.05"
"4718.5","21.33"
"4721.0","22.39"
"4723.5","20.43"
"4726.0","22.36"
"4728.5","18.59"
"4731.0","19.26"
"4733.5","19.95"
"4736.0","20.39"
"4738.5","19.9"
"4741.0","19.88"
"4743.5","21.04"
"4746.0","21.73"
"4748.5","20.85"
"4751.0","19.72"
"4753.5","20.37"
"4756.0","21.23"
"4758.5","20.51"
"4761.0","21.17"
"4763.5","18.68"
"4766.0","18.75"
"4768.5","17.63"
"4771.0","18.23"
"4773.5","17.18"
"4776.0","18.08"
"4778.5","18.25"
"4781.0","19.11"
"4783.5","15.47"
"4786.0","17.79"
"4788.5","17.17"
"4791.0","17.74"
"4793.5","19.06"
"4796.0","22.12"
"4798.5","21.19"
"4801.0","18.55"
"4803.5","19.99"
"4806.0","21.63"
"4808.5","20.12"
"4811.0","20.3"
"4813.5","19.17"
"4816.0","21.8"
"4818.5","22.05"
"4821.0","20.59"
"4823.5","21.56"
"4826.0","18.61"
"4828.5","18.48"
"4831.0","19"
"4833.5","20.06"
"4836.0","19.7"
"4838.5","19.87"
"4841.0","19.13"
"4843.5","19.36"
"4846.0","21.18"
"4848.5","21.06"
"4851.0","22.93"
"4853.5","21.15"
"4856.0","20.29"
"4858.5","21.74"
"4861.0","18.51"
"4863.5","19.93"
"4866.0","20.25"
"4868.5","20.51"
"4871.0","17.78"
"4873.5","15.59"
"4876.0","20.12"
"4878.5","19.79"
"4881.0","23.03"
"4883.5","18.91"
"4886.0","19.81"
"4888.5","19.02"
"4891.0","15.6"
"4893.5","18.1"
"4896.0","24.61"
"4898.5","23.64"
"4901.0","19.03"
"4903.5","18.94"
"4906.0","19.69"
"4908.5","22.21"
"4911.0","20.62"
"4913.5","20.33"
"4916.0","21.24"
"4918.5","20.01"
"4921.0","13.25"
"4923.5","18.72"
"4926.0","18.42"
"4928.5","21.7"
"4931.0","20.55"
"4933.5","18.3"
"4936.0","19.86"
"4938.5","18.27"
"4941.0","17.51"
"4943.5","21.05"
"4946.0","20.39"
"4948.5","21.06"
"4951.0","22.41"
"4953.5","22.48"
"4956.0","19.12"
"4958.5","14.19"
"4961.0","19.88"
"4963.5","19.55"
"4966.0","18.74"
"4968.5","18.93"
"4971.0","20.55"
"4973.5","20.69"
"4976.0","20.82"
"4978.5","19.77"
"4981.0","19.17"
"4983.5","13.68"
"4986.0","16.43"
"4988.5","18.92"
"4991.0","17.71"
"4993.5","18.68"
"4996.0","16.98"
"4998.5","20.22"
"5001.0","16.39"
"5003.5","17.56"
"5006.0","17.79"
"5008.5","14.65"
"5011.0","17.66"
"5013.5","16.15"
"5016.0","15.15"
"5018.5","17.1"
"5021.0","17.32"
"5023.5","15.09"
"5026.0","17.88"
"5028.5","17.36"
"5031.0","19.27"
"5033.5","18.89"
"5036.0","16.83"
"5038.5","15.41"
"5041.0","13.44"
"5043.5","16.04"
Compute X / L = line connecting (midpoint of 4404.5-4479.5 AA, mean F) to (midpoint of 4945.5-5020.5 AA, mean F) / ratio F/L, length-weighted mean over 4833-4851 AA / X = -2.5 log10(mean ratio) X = -0.147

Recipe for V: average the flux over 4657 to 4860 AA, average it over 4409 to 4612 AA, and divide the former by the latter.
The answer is 1.1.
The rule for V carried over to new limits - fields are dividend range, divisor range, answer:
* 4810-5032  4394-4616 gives 1.07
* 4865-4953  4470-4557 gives 1.06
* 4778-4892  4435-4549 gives 1.12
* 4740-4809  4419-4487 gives 1.19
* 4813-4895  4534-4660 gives 0.97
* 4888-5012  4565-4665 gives 0.91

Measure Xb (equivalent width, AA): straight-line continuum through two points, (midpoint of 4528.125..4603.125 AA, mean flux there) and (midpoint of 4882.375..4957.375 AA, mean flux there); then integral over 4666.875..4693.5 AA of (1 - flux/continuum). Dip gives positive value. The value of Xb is -0.59 AA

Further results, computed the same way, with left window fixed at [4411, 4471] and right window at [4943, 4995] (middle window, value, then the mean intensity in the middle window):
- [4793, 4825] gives -4.4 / 20.6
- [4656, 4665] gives -2.5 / 21.8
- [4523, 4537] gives 0.6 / 15.6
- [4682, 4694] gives -2.3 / 20.6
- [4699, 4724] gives -3.9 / 20.2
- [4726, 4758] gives -4.8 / 20.3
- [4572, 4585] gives -3.4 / 20.9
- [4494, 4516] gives -4.9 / 19.7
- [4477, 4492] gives -2.1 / 18.2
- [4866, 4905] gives -2.1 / 19.7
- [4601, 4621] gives -4.7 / 20.8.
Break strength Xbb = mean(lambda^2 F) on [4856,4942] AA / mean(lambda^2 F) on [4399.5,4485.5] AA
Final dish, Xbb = 1.5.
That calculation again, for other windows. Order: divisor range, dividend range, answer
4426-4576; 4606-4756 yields 1.24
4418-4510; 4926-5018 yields 1.36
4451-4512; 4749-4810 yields 1.24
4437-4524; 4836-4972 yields 1.33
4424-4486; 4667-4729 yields 1.40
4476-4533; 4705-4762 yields 1.22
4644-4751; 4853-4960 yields 1.05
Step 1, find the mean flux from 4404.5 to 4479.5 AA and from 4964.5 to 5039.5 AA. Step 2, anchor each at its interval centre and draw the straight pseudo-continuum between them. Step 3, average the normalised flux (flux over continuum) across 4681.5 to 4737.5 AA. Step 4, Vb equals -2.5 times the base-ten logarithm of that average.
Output -0.22 mag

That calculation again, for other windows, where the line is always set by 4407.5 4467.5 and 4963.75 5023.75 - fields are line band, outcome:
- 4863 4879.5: -0.11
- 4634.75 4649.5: -0.25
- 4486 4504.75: -0.18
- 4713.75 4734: -0.23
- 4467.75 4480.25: -0.18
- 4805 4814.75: -0.19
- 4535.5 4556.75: -0.21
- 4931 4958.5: -0.13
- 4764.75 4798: -0.08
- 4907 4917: -0.20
